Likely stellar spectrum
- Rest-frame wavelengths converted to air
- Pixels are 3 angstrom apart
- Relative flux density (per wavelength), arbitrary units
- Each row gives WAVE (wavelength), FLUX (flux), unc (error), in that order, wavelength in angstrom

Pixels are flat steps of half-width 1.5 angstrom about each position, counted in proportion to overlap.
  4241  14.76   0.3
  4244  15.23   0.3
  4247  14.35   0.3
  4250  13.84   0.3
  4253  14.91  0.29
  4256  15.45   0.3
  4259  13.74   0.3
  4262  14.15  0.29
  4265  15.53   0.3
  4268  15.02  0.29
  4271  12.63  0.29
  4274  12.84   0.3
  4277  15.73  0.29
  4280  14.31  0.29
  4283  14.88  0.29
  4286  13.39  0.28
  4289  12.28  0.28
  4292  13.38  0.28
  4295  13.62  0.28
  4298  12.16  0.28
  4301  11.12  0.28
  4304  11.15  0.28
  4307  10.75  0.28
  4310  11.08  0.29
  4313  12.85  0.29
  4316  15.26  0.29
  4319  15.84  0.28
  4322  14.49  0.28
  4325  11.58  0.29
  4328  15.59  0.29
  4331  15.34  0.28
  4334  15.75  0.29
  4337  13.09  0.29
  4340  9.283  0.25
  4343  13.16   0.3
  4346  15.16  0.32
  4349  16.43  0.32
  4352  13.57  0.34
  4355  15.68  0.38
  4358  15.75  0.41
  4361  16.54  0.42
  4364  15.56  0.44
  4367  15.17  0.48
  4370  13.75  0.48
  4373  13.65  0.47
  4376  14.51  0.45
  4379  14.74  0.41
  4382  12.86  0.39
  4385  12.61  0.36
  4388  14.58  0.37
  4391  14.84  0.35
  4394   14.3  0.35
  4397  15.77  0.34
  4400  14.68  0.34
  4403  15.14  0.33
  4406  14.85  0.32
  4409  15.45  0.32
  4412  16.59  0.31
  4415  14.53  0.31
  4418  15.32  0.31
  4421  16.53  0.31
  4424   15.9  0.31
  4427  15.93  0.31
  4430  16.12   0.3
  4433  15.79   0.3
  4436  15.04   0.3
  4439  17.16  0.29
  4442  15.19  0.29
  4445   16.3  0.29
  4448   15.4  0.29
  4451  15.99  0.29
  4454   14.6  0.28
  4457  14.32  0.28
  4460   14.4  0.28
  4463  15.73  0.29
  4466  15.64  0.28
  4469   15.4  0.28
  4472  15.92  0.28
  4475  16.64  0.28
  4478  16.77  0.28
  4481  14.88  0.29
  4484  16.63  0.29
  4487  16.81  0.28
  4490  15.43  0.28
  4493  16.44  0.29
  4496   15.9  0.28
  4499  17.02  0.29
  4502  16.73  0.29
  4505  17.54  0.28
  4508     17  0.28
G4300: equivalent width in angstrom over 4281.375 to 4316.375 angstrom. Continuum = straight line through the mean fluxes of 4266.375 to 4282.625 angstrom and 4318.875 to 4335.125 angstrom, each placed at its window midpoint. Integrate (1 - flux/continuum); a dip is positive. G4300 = 4.4 angstrom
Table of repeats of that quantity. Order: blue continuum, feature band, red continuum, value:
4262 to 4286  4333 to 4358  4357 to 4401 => 0.8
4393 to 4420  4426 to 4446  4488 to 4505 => -0.4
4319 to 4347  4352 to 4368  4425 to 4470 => -1.5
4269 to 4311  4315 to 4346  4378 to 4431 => -0.8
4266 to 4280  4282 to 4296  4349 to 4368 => 0.9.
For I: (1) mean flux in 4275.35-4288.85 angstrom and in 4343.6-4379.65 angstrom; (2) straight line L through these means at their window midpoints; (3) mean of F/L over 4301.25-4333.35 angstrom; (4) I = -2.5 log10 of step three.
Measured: 0.10 mag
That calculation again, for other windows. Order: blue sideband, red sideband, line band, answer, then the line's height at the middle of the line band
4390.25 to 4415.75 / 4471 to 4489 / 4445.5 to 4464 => 0.05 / 15.9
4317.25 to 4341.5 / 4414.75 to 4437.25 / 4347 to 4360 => -0.08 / 14.3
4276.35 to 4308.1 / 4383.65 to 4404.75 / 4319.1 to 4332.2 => -0.07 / 13.5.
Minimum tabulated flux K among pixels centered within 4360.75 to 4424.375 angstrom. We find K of 12.61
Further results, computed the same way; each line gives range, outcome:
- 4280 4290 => 12.28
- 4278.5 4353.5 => 9.283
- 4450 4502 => 14.32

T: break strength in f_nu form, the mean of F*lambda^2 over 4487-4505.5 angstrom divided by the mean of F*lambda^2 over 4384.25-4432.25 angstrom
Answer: 1.1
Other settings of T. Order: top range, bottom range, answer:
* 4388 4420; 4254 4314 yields 1.20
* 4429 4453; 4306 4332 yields 1.23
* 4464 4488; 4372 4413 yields 1.14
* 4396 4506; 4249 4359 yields 1.22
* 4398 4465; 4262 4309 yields 1.25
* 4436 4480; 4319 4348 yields 1.19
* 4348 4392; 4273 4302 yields 1.14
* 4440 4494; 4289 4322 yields 1.32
